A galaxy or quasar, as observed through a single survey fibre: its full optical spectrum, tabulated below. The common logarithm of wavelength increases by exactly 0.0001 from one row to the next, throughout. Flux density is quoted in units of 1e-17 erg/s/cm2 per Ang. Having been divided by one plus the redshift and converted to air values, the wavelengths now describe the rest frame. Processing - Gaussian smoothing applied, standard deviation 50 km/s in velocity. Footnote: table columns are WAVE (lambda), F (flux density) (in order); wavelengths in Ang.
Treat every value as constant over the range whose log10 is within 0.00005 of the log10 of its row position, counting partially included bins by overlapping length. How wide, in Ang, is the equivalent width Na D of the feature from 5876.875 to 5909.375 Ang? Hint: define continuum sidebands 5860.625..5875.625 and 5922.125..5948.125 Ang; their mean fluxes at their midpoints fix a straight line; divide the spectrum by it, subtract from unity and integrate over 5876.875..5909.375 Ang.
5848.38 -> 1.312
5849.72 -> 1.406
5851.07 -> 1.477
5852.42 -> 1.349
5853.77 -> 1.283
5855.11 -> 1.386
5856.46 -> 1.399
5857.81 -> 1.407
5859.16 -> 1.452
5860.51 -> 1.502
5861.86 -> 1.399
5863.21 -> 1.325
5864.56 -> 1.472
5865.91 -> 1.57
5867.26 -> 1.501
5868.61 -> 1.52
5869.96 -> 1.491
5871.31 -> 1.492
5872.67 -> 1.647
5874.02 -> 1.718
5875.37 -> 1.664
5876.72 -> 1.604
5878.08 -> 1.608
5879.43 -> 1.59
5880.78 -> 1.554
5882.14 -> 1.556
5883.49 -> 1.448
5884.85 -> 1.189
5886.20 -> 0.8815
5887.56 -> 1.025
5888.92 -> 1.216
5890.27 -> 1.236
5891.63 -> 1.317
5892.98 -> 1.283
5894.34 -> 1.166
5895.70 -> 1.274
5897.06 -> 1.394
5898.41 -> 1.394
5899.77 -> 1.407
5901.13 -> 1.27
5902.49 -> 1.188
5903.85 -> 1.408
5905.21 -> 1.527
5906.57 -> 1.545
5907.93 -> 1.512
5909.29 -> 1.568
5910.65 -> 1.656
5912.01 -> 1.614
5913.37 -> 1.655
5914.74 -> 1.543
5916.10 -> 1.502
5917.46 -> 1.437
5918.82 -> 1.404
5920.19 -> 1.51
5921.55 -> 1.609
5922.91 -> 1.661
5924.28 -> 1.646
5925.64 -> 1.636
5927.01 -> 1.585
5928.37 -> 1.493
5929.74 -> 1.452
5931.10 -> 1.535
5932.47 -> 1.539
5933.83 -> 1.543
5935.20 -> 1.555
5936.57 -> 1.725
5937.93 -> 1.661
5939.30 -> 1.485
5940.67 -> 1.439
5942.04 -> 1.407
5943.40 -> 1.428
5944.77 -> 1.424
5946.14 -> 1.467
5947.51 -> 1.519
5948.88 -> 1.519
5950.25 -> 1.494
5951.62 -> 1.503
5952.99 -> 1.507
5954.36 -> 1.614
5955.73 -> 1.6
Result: 3.65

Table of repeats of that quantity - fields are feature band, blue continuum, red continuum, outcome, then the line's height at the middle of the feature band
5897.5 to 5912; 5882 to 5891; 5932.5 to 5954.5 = -1.7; 1.3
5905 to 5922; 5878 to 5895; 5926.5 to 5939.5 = -1.1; 1.45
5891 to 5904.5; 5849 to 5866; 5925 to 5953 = 1.4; 1.47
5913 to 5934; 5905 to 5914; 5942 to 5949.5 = -0.1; 1.54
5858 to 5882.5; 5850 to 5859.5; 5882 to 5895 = -4.2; 1.31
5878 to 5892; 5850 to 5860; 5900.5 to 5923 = 1.3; 1.45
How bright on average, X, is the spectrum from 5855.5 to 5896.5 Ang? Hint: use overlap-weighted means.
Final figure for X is 1.42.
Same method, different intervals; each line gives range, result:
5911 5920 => 1.53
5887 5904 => 1.27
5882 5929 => 1.42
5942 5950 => 1.47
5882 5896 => 1.22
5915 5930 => 1.54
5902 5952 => 1.53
